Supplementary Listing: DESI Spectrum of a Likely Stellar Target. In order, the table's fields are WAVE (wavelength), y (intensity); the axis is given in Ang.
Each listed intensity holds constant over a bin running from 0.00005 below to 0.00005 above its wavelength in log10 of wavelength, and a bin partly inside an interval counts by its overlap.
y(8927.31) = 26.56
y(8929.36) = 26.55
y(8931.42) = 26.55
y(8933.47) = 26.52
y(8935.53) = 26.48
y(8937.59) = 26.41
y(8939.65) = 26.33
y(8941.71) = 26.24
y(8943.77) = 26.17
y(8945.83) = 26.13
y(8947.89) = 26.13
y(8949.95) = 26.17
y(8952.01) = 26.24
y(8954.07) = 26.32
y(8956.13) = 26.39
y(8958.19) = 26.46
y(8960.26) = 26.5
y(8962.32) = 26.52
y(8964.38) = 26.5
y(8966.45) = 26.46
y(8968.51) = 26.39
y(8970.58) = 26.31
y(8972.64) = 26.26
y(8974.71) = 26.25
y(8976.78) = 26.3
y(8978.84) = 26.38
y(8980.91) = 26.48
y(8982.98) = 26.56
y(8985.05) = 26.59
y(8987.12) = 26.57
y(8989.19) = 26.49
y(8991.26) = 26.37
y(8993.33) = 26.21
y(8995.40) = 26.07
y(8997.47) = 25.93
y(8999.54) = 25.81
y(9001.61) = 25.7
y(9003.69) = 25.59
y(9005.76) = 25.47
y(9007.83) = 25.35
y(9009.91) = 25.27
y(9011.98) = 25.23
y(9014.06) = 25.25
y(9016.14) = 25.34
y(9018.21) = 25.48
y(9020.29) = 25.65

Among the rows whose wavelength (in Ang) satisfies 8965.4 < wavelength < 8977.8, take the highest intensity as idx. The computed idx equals 26.46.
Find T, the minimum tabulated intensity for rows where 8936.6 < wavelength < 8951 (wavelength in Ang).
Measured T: 26.13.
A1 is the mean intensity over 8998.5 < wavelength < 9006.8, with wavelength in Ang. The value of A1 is 25.7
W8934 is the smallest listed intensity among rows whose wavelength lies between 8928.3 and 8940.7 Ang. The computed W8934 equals 26.33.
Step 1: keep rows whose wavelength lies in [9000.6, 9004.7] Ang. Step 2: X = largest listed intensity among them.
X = 25.7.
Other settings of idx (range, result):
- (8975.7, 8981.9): 26.48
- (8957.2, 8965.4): 26.52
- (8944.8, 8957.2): 26.39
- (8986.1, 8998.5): 26.57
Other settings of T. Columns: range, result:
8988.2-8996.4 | 26.07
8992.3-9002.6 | 25.7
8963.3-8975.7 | 26.25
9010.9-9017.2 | 25.23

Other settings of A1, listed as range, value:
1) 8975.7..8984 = 26.4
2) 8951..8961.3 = 26.4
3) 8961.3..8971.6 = 26.4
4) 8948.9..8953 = 26.2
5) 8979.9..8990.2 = 26.5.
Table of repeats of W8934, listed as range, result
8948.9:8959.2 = 26.17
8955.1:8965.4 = 26.39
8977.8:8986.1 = 26.38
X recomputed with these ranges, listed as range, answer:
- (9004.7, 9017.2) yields 25.47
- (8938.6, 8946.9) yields 26.33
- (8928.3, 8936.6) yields 26.55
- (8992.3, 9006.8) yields 26.21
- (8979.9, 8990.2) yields 26.59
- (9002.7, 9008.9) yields 25.59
